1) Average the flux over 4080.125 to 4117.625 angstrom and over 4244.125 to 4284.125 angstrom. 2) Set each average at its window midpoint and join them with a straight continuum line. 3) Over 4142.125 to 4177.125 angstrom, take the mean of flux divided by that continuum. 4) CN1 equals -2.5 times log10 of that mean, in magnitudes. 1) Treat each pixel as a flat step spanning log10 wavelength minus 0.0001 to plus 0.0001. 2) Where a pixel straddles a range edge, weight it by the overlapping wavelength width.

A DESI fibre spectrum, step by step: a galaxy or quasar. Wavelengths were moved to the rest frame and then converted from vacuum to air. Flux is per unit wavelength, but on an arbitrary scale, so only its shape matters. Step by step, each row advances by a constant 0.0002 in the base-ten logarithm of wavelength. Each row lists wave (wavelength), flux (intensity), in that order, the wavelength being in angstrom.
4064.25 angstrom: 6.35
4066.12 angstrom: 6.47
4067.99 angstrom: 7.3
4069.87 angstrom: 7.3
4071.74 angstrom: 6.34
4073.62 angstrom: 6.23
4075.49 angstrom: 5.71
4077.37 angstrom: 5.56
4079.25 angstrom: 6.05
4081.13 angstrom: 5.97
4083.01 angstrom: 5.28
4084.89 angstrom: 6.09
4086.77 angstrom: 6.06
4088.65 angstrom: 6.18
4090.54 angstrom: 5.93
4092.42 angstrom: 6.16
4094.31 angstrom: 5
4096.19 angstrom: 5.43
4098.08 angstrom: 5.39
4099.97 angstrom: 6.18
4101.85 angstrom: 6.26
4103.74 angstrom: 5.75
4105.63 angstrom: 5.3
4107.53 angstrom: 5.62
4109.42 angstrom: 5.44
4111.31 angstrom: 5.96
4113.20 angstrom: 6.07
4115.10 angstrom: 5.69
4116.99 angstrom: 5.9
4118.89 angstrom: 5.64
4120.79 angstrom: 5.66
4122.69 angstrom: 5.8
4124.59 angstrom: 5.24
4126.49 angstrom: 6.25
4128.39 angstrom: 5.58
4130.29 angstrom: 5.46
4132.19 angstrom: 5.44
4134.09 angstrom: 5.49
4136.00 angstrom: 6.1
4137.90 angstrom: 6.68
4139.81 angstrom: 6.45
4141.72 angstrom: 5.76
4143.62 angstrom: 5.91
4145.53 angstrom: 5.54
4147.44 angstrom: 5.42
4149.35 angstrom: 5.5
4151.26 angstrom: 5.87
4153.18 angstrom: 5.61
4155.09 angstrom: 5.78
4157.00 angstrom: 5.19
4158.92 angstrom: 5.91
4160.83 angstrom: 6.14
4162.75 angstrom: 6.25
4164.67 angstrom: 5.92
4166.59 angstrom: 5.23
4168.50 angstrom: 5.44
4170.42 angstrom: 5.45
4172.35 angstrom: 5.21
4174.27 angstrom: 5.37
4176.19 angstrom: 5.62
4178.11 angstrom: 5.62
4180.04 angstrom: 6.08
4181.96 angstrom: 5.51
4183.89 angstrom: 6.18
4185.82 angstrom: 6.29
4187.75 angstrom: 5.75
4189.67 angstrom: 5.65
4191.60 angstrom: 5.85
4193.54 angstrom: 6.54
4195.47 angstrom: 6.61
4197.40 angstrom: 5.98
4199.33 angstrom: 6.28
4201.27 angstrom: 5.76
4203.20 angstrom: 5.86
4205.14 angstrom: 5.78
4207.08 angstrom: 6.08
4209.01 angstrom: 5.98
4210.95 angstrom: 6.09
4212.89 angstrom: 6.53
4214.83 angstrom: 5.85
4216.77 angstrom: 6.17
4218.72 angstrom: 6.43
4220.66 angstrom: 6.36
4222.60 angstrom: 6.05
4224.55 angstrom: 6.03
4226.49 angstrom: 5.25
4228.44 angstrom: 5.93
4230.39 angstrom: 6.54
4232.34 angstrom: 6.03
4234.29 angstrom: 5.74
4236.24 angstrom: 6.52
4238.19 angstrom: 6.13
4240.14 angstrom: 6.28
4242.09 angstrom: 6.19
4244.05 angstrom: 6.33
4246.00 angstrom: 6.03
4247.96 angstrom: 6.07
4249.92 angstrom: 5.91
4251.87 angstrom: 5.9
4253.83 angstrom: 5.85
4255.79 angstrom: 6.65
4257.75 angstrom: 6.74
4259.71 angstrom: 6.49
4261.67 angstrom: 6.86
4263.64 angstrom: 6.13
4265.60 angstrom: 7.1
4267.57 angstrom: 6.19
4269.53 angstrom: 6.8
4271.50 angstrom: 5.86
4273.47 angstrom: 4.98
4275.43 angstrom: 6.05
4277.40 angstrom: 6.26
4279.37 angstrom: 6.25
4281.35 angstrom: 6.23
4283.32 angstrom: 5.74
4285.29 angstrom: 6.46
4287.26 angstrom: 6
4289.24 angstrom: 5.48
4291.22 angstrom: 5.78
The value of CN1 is 0.06 mag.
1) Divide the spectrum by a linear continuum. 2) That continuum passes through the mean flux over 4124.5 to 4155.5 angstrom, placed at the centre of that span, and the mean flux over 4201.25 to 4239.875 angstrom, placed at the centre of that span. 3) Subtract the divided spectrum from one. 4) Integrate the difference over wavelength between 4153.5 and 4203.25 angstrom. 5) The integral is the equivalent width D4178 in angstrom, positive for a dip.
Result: 0.82 angstrom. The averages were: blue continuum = 5.78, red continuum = 6.07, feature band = 5.82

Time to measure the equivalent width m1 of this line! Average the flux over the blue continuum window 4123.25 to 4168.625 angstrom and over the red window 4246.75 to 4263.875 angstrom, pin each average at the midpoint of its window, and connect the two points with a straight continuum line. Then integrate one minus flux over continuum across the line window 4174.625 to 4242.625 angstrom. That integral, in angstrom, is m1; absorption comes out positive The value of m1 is 0.3 angstrom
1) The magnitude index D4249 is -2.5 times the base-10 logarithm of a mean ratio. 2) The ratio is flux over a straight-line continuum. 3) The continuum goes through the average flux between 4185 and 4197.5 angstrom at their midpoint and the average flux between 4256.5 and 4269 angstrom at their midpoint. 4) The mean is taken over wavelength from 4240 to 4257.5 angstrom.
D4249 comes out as 0.06 mag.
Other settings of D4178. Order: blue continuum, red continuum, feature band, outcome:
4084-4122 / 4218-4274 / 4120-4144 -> 0.15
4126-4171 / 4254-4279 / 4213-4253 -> 0.45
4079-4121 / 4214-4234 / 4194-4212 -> -0.17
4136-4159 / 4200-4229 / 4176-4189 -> 0.09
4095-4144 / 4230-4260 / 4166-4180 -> 1.16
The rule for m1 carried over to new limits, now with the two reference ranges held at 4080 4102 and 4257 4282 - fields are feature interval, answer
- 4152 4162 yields 0.4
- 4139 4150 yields 0.4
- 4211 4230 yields 0.3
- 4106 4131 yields 0.8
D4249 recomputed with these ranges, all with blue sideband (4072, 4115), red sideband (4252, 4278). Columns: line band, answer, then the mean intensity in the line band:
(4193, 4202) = -0.023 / 6.23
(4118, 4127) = 0.038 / 5.69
